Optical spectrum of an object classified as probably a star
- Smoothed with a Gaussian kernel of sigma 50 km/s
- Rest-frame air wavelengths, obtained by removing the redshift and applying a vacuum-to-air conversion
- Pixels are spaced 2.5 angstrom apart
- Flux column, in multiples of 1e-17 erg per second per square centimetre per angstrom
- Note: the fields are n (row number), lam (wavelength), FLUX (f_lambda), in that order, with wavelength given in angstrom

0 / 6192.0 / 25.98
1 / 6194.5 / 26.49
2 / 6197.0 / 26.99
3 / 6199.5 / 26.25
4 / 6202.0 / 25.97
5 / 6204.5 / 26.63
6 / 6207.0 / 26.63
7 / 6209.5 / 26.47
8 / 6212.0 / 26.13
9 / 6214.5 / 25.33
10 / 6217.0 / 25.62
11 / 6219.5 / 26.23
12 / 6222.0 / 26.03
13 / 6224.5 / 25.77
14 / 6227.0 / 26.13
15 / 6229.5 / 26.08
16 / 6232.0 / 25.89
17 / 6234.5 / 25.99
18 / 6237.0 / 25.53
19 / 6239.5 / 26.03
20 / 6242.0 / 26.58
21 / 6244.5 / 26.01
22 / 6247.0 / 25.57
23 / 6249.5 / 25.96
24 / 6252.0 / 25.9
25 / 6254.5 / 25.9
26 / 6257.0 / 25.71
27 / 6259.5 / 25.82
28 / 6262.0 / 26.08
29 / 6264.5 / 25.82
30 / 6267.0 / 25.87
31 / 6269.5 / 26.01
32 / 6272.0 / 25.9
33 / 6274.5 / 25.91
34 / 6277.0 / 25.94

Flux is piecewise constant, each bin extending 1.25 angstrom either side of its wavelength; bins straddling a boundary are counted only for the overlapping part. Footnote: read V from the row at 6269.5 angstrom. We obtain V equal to 26.01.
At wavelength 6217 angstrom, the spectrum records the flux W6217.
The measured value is 25.62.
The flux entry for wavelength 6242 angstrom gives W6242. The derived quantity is 26.58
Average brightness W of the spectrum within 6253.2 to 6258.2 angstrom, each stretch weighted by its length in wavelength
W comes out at 25.8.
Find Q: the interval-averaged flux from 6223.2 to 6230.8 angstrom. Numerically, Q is 26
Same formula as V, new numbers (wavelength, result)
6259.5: 25.82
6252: 25.9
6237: 25.53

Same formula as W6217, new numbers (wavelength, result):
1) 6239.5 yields 26.03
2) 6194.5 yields 26.49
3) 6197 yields 26.99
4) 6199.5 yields 26.25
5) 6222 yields 26.03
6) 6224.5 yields 25.77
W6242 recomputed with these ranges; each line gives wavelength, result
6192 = 25.98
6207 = 26.63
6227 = 26.13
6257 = 25.71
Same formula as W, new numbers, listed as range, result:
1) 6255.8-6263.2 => 25.9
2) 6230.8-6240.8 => 25.9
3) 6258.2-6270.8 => 25.9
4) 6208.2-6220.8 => 26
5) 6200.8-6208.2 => 26.4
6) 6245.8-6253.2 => 25.8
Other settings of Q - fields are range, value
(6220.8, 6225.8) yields 25.9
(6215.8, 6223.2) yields 26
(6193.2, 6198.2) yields 26.7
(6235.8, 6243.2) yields 26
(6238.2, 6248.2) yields 26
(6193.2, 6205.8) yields 26.5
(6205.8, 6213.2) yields 26.4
